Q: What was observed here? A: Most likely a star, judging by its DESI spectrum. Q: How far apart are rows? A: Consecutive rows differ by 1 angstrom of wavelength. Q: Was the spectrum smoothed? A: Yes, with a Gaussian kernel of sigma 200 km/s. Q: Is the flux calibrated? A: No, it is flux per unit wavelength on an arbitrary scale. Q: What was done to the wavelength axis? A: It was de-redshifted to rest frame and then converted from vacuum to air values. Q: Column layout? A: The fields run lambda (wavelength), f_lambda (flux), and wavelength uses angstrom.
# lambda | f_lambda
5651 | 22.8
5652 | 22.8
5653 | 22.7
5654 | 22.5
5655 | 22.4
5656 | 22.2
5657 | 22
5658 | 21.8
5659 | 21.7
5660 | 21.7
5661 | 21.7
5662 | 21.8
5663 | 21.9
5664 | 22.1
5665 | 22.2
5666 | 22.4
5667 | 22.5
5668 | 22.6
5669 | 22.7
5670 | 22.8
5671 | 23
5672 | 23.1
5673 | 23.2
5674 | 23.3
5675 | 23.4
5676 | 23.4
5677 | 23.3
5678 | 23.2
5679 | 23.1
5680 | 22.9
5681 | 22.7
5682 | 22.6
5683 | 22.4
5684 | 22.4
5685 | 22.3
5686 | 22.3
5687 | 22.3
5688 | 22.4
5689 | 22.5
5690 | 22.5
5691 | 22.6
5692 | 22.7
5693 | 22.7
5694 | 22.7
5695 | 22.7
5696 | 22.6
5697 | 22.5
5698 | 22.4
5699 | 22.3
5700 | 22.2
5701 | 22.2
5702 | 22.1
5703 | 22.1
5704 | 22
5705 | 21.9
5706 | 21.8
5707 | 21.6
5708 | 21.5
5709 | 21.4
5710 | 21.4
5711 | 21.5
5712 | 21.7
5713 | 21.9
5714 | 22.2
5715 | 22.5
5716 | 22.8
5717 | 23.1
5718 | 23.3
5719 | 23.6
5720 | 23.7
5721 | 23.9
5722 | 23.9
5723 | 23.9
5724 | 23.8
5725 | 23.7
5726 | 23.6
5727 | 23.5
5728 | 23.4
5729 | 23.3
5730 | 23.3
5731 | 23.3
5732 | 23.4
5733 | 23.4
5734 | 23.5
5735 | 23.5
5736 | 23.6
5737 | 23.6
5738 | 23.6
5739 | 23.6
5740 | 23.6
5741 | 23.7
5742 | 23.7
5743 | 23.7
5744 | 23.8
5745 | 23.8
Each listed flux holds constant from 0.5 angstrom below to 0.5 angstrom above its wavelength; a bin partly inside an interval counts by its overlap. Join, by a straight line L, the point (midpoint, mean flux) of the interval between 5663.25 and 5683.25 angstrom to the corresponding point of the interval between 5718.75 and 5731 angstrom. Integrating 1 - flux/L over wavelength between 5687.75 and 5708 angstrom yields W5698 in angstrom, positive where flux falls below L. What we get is 0.8 angstrom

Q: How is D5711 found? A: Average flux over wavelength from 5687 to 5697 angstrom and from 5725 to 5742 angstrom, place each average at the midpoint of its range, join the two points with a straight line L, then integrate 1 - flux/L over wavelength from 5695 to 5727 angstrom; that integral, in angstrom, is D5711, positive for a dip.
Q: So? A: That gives 0.6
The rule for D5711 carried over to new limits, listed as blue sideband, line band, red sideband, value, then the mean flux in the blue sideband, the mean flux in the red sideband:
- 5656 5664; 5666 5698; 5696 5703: -0.9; 21.8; 22.3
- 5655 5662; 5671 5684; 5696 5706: -0.6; 21.9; 22.2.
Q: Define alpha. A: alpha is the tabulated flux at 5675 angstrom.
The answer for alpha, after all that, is 23.4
